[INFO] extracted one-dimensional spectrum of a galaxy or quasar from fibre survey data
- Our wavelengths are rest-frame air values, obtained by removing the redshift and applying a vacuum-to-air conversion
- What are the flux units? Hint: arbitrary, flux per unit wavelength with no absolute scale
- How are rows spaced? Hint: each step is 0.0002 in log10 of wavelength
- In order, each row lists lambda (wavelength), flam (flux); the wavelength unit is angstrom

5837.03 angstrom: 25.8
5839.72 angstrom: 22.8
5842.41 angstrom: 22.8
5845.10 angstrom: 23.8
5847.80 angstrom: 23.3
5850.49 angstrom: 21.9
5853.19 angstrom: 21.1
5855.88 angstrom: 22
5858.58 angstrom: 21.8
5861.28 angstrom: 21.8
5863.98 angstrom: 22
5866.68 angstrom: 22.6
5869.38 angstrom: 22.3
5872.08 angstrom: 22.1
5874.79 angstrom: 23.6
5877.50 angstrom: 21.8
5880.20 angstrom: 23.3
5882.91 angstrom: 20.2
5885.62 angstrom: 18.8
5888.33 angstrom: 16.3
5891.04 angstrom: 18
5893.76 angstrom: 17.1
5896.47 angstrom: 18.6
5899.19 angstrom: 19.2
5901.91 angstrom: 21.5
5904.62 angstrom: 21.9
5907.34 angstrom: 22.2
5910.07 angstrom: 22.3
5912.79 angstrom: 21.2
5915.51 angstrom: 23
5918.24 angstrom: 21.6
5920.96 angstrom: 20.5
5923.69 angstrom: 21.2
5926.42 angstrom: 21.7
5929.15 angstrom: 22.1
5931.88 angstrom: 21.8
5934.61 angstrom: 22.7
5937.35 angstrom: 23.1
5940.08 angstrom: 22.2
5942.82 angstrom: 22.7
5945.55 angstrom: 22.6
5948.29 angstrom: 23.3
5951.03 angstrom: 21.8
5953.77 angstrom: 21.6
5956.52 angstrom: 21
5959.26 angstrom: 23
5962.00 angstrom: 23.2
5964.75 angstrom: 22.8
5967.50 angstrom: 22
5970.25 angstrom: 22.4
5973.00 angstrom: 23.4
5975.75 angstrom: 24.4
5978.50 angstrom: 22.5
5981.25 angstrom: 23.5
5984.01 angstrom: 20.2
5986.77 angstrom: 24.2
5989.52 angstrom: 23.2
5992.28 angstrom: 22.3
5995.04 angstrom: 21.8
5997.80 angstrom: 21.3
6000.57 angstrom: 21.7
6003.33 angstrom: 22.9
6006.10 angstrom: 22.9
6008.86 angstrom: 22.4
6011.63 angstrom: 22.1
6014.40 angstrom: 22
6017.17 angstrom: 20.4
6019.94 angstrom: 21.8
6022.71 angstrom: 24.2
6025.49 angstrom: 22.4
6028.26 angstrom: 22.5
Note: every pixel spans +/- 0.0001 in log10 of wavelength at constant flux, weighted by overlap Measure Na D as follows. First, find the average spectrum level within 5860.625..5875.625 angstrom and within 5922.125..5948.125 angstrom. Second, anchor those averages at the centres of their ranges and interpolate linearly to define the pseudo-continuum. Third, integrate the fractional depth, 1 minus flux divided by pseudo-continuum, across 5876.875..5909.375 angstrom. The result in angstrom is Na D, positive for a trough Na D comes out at 3.53 angstrom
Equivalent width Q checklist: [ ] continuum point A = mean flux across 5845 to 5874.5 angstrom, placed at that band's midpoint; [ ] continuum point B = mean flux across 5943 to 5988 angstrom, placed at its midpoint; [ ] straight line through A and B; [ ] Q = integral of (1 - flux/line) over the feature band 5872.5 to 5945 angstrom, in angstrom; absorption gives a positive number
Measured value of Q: 4.13 angstrom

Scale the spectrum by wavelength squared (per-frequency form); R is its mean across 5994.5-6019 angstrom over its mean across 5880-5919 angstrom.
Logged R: 1.12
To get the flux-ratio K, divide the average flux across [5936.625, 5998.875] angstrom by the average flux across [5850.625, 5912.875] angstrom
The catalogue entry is 1.1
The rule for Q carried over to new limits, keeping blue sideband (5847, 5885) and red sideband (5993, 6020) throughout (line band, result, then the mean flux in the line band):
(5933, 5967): -0.8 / 22.5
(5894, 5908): 1.1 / 20.3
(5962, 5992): -1.2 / 22.9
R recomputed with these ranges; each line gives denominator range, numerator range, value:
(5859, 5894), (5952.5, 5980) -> 1.12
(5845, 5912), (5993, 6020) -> 1.08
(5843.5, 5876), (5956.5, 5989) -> 1.06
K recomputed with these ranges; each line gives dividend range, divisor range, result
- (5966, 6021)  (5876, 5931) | 1.08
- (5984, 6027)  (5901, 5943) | 1.02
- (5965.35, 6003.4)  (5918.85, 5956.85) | 1.02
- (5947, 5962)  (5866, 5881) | 0.98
